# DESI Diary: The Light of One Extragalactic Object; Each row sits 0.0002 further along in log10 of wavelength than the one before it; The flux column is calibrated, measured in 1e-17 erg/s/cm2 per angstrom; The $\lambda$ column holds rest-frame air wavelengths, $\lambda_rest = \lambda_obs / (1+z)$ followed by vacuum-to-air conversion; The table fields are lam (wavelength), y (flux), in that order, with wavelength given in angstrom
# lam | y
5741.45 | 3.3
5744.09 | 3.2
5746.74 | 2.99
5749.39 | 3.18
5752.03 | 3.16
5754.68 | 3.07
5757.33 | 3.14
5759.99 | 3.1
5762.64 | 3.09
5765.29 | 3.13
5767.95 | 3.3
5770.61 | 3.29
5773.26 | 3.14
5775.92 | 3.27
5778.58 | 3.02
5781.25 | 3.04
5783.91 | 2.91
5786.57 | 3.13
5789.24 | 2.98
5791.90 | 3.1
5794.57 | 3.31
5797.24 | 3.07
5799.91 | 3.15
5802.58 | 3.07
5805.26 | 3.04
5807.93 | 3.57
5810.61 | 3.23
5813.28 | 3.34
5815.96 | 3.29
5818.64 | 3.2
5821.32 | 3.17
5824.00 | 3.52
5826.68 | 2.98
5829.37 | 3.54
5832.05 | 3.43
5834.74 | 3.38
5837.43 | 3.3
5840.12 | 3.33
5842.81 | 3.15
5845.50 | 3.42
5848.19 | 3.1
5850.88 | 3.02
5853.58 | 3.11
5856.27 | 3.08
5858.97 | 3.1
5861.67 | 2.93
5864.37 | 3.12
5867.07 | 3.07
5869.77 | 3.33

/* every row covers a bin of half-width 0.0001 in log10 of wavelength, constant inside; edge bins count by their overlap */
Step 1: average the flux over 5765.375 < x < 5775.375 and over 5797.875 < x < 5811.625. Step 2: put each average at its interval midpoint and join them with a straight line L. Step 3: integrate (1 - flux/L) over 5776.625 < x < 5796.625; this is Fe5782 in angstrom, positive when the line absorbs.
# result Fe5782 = 0.9 angstrom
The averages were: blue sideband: 3.23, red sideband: 3.2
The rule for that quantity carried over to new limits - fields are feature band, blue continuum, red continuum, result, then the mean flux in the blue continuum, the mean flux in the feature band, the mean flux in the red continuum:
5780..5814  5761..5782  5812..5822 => 0.7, 3.16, 3.15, 3.25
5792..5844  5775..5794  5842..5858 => -2.6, 3.07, 3.26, 3.15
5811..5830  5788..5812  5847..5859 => -0.9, 3.17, 3.28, 3.08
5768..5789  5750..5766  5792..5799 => 0.2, 3.12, 3.12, 3.17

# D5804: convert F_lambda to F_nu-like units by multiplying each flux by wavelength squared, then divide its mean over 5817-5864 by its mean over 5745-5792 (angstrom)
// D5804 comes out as 1.1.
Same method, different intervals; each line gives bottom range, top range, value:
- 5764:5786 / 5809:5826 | 1.06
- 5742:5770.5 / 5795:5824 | 1.05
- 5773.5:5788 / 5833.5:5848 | 1.09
